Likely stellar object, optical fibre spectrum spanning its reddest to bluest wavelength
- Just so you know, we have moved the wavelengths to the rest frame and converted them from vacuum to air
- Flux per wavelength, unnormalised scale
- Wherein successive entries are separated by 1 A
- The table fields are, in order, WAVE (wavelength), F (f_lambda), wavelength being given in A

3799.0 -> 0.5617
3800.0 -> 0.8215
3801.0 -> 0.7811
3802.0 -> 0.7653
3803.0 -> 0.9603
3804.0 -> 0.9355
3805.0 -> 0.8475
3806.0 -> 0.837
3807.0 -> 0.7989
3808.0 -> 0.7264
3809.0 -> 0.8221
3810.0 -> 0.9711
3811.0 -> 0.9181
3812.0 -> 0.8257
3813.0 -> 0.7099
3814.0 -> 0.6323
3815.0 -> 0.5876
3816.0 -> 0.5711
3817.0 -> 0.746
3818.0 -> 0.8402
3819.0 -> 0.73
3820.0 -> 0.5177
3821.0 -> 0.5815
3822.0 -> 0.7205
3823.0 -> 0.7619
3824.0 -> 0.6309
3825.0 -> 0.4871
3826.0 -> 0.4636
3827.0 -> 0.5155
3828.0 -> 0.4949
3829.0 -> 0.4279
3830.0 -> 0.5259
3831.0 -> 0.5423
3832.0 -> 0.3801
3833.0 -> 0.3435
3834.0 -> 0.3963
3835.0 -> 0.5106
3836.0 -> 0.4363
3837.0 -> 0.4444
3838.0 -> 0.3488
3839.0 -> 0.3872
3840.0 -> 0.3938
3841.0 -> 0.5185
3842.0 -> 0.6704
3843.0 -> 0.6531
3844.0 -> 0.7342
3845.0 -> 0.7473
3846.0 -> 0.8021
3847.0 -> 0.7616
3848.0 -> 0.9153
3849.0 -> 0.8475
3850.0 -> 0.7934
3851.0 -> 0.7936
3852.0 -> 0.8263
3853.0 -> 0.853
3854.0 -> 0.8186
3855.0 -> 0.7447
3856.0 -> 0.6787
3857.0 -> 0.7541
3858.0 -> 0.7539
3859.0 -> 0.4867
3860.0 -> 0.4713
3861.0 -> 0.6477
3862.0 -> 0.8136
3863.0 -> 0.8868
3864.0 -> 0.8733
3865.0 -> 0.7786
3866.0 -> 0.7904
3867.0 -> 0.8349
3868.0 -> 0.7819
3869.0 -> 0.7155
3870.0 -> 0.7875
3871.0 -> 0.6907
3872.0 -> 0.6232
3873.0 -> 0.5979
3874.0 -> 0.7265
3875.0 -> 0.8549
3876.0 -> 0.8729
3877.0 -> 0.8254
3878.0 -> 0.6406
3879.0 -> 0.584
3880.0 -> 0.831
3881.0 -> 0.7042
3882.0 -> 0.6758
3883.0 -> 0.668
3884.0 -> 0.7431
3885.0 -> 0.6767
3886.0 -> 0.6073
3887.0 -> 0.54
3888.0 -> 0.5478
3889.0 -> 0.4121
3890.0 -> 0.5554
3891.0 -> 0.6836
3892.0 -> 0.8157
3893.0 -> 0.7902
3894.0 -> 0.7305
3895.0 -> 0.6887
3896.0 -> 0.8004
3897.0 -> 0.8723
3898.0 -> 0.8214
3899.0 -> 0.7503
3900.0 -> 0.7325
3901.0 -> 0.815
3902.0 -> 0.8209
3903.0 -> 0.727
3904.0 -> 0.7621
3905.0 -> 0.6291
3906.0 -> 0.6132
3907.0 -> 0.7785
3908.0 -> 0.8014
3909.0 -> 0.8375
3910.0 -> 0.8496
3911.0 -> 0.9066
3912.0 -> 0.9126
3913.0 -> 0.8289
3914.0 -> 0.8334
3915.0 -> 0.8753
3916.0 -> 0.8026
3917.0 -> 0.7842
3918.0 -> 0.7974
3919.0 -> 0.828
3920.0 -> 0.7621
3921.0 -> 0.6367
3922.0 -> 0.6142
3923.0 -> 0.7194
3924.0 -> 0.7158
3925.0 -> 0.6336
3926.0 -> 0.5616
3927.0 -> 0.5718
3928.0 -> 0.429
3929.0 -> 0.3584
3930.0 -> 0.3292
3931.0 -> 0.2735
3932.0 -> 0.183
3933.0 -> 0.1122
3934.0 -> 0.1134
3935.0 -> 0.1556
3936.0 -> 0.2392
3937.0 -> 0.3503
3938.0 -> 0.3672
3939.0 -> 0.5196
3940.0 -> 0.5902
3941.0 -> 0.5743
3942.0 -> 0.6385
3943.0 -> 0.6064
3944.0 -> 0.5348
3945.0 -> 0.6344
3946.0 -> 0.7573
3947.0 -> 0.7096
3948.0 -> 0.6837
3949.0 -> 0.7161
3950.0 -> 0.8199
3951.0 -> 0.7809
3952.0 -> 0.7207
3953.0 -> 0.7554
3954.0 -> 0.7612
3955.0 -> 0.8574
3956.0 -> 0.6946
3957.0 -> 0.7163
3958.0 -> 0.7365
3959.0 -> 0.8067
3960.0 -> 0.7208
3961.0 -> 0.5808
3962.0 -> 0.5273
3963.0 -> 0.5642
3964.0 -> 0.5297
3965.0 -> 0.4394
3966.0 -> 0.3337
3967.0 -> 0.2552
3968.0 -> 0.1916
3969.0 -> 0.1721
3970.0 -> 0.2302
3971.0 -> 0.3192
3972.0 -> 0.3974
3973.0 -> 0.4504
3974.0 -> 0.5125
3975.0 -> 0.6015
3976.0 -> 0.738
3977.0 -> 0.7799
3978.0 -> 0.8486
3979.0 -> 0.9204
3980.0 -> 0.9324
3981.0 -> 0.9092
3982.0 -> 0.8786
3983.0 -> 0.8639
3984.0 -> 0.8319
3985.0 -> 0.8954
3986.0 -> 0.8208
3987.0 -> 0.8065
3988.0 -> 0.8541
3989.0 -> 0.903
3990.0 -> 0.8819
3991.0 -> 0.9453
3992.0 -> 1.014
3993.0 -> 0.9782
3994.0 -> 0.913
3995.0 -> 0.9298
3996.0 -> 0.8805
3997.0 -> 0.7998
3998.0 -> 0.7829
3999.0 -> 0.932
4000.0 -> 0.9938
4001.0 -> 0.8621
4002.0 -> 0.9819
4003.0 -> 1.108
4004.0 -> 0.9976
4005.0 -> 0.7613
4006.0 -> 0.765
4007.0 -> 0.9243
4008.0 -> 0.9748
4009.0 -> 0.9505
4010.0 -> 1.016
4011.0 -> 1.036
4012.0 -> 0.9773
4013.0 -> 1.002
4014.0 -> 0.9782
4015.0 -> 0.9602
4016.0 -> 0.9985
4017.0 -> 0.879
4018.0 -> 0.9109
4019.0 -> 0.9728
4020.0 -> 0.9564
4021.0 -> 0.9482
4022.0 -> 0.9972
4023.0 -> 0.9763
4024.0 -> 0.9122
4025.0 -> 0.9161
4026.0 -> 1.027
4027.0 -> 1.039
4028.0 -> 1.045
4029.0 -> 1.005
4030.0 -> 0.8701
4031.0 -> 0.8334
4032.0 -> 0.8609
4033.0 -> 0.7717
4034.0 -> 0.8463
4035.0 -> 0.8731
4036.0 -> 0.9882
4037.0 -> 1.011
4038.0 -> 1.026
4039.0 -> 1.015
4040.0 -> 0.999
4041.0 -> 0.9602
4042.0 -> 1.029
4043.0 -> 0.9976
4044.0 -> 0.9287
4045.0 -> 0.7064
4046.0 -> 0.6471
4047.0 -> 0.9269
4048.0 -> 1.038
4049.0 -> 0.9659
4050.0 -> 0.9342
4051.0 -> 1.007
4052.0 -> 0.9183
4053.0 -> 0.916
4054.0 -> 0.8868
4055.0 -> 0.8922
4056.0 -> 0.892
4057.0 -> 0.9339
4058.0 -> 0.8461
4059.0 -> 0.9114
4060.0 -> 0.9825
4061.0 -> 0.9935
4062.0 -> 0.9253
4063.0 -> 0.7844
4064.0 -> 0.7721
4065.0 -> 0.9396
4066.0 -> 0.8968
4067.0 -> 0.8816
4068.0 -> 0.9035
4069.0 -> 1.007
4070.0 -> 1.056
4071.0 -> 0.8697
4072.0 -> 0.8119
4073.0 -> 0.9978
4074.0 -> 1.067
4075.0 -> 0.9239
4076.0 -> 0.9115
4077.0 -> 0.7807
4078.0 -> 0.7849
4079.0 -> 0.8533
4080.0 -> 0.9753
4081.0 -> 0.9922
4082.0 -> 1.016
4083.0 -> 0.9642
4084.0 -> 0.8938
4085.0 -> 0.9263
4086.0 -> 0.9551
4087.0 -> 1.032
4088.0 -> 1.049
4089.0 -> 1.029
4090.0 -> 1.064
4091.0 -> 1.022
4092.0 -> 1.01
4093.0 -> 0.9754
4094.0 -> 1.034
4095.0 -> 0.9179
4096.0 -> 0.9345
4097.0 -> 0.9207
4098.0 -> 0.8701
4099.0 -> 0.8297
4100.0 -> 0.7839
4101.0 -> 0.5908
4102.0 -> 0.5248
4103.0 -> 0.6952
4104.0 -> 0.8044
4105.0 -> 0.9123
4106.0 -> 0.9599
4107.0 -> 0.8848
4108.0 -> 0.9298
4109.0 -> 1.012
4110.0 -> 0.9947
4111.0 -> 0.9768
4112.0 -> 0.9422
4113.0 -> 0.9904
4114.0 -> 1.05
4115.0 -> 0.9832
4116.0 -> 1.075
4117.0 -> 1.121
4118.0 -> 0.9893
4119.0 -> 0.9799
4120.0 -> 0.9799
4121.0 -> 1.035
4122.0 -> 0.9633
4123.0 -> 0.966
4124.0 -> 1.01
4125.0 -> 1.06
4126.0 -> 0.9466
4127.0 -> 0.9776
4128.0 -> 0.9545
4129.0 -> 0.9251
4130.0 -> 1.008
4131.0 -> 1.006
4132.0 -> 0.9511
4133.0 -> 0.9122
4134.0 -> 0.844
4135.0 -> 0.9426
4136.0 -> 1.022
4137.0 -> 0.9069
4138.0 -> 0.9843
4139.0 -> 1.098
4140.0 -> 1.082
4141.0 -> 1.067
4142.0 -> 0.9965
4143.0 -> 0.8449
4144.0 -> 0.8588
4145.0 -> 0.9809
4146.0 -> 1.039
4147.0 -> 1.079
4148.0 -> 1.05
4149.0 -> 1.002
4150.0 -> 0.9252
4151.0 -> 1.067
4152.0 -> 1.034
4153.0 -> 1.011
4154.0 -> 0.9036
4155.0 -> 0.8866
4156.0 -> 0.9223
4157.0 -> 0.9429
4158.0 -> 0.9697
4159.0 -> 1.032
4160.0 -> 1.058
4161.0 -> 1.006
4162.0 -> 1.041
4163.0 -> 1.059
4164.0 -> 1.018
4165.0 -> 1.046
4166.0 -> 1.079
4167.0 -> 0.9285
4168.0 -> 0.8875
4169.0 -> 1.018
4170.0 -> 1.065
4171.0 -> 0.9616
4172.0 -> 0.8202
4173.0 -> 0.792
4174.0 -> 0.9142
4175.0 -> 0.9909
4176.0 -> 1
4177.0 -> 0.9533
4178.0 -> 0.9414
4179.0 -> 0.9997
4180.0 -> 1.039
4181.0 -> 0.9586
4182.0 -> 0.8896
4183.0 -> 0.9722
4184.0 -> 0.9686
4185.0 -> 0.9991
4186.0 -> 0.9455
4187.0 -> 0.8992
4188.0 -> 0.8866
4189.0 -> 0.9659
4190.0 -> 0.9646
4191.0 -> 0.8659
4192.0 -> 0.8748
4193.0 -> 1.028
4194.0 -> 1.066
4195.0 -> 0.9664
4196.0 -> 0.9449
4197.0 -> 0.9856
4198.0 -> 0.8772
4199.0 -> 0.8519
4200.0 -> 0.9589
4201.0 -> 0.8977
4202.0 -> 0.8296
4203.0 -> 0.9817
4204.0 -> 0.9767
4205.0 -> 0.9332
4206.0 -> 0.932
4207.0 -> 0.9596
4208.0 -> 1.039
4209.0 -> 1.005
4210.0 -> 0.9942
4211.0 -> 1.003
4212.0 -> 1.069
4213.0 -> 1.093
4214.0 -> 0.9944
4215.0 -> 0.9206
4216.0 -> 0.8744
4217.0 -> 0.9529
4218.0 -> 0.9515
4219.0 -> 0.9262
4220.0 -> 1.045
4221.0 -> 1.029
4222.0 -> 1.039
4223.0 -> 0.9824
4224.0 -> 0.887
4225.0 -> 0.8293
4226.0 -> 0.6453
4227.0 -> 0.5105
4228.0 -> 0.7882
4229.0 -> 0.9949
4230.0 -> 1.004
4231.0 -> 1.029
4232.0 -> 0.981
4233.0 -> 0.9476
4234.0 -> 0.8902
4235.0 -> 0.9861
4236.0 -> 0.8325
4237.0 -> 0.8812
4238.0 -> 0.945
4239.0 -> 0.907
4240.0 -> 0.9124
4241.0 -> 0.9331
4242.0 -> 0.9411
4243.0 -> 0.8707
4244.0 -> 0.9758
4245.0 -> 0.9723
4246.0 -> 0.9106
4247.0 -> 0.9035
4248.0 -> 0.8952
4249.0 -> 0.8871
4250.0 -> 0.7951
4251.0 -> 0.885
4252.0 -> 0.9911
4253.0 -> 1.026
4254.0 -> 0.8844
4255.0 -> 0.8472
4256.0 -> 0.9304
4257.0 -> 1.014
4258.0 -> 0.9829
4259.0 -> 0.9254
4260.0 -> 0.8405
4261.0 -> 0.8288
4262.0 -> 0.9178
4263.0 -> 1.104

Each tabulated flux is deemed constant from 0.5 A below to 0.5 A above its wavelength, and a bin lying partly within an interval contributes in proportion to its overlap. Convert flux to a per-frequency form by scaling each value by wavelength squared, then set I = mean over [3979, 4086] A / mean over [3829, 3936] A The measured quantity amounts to 1.50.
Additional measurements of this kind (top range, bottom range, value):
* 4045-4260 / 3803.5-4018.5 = 1.52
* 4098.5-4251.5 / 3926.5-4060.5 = 1.34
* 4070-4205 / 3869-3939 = 1.64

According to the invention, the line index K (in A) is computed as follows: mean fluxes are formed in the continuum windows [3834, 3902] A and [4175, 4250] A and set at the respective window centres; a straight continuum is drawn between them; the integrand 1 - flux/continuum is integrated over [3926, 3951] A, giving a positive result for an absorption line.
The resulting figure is 9.1 A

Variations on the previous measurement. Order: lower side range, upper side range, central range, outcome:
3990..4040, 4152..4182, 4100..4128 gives 0.76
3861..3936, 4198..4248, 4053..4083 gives -3.75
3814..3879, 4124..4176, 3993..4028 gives -4.76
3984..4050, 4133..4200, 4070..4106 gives 1.50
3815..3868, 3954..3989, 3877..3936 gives -1.20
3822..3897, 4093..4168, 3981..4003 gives -2.43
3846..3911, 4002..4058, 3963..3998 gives 7.16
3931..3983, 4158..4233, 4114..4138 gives -4.03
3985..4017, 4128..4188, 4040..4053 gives 0.21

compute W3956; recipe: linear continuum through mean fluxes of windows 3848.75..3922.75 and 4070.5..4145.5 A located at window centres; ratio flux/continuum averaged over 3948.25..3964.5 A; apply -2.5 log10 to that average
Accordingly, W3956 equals 0.15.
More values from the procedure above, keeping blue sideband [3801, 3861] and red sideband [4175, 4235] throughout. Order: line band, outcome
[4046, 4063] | -0.112 mag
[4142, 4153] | -0.100 mag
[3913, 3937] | 0.335 mag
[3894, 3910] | -0.069 mag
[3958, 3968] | 0.412 mag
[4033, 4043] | -0.175 mag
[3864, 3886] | -0.055 mag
